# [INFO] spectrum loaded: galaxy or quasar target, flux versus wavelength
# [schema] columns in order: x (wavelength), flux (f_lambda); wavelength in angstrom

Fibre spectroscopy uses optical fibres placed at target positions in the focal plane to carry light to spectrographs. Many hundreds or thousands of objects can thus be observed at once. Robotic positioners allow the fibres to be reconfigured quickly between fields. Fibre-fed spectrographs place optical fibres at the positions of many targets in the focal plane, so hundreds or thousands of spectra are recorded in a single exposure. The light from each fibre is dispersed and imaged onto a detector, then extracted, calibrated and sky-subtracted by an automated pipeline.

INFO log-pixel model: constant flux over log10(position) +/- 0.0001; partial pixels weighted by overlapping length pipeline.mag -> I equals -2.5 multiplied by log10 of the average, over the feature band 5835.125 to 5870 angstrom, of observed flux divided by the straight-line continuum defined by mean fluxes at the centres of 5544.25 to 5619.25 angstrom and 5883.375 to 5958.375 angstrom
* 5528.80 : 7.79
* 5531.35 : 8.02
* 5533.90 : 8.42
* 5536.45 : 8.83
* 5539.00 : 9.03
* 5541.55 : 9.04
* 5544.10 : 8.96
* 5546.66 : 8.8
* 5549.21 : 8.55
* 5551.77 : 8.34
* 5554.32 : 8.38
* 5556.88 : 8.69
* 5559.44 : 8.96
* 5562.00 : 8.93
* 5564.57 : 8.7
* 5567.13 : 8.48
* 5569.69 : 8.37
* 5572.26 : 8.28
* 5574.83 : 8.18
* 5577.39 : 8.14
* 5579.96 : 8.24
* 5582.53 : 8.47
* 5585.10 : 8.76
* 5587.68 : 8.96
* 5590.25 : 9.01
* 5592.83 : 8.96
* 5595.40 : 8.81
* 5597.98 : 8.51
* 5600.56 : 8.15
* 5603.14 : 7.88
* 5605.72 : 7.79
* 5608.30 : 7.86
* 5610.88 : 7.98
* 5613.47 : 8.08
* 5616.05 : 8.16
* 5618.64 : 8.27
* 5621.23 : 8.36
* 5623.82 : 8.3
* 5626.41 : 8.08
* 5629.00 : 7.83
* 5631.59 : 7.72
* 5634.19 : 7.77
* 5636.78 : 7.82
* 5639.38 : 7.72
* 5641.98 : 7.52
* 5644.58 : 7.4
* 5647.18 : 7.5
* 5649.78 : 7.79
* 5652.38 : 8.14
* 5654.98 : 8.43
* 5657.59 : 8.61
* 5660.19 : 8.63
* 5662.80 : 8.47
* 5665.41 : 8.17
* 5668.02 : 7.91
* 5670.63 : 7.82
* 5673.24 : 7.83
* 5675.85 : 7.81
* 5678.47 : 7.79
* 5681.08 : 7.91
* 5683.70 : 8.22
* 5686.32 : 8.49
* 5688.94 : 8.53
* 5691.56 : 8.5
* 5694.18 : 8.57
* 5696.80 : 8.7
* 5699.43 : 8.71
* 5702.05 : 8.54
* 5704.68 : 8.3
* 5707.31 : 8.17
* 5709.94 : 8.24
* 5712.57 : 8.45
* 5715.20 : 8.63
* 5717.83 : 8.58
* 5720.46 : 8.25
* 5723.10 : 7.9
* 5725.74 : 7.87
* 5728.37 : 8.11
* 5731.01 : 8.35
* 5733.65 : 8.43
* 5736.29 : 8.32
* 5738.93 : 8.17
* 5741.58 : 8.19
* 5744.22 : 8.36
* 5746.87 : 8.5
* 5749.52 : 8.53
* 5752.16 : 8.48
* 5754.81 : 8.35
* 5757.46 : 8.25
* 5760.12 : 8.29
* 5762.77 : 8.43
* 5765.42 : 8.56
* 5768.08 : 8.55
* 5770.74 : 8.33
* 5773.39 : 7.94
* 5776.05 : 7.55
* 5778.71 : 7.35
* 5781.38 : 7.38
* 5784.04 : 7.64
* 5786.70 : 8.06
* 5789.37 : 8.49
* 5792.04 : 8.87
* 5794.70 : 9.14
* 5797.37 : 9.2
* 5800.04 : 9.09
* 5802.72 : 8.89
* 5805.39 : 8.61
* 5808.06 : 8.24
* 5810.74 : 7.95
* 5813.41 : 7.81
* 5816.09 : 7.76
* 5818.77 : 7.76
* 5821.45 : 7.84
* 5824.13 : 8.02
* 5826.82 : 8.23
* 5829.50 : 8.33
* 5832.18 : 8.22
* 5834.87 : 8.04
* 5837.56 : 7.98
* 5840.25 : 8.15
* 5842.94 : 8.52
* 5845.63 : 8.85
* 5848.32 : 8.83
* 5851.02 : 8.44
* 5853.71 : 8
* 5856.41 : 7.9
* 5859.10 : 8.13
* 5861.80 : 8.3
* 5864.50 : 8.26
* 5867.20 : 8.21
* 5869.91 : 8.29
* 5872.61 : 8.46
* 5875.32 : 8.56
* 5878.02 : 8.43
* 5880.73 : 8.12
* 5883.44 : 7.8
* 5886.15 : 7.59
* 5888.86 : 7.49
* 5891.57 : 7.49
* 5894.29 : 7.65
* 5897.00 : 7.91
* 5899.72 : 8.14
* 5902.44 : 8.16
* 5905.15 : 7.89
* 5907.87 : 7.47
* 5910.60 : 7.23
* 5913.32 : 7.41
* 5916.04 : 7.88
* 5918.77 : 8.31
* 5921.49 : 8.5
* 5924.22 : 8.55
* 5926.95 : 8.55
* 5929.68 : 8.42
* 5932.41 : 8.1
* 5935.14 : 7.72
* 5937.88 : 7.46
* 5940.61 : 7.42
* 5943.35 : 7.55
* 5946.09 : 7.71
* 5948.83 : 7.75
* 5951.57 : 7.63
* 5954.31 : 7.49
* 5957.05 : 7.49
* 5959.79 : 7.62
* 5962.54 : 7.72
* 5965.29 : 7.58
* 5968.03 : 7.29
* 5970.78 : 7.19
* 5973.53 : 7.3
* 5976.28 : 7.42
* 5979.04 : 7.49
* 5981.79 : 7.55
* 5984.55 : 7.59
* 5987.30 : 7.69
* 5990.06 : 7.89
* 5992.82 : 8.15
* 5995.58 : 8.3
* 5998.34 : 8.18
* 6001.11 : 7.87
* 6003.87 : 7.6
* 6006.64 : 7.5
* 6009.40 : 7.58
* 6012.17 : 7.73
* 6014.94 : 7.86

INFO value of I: -0.046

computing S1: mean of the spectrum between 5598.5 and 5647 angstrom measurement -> 7.93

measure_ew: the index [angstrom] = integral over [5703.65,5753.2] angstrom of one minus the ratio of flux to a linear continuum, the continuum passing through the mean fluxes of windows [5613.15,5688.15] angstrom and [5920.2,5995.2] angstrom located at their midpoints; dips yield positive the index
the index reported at -2.2 angstrom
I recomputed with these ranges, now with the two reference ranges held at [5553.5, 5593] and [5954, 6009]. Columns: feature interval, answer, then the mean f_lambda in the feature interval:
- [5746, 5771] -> -0.04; 8.43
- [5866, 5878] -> -0.06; 8.39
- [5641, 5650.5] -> 0.12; 7.54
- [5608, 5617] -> 0.06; 8.04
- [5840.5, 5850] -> -0.09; 8.65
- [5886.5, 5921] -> 0.01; 7.77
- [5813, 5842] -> 0.00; 8.02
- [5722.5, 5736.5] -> 0.01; 8.17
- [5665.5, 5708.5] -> 0.01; 8.24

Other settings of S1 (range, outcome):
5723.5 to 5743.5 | 8.2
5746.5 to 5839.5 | 8.24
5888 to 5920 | 7.75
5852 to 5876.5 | 8.24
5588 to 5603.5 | 8.62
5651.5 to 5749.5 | 8.29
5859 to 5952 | 7.96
